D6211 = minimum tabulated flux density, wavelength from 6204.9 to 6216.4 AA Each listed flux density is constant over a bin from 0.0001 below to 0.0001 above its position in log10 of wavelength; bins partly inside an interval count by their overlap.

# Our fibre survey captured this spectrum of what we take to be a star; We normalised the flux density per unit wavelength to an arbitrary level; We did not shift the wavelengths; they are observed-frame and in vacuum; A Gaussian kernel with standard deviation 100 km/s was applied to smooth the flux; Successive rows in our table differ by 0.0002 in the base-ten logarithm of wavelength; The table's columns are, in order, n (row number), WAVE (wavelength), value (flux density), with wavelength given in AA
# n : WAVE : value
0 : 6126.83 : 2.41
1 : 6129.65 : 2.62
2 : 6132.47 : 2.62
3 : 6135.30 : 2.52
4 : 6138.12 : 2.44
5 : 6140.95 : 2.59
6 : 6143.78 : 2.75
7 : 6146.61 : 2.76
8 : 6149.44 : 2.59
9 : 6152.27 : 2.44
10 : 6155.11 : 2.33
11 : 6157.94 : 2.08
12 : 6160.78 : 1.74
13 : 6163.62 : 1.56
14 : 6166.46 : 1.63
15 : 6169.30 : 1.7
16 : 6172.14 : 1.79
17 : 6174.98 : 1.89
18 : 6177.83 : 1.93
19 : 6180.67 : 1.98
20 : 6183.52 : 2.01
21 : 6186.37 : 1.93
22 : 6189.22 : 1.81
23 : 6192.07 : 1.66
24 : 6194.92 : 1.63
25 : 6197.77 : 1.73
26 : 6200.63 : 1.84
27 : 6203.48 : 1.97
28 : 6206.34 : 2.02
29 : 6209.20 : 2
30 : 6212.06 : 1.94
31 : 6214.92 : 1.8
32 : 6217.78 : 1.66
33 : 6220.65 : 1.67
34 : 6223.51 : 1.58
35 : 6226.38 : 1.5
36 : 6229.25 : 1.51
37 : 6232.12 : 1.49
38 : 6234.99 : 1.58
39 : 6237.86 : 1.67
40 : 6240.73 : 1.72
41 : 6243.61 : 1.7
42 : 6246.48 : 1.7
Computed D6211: 1.8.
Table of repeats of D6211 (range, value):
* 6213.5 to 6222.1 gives 1.66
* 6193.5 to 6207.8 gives 1.63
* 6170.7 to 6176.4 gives 1.79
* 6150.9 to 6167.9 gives 1.56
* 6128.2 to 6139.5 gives 2.44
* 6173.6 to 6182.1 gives 1.89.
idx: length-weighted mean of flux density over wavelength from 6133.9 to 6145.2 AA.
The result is 2.58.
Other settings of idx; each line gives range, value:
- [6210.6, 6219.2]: 1.8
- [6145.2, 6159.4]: 2.44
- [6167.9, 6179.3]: 1.83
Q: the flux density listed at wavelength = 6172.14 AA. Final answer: 1.79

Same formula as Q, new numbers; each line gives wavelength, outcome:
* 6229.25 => 1.51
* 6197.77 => 1.73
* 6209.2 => 2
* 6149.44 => 2.59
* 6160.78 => 1.74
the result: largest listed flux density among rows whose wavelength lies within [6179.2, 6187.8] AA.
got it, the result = 2.01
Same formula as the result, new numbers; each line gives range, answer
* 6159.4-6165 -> 1.74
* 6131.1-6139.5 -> 2.62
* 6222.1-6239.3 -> 1.67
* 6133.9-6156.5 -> 2.76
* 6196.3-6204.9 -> 1.97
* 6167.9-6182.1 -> 1.98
